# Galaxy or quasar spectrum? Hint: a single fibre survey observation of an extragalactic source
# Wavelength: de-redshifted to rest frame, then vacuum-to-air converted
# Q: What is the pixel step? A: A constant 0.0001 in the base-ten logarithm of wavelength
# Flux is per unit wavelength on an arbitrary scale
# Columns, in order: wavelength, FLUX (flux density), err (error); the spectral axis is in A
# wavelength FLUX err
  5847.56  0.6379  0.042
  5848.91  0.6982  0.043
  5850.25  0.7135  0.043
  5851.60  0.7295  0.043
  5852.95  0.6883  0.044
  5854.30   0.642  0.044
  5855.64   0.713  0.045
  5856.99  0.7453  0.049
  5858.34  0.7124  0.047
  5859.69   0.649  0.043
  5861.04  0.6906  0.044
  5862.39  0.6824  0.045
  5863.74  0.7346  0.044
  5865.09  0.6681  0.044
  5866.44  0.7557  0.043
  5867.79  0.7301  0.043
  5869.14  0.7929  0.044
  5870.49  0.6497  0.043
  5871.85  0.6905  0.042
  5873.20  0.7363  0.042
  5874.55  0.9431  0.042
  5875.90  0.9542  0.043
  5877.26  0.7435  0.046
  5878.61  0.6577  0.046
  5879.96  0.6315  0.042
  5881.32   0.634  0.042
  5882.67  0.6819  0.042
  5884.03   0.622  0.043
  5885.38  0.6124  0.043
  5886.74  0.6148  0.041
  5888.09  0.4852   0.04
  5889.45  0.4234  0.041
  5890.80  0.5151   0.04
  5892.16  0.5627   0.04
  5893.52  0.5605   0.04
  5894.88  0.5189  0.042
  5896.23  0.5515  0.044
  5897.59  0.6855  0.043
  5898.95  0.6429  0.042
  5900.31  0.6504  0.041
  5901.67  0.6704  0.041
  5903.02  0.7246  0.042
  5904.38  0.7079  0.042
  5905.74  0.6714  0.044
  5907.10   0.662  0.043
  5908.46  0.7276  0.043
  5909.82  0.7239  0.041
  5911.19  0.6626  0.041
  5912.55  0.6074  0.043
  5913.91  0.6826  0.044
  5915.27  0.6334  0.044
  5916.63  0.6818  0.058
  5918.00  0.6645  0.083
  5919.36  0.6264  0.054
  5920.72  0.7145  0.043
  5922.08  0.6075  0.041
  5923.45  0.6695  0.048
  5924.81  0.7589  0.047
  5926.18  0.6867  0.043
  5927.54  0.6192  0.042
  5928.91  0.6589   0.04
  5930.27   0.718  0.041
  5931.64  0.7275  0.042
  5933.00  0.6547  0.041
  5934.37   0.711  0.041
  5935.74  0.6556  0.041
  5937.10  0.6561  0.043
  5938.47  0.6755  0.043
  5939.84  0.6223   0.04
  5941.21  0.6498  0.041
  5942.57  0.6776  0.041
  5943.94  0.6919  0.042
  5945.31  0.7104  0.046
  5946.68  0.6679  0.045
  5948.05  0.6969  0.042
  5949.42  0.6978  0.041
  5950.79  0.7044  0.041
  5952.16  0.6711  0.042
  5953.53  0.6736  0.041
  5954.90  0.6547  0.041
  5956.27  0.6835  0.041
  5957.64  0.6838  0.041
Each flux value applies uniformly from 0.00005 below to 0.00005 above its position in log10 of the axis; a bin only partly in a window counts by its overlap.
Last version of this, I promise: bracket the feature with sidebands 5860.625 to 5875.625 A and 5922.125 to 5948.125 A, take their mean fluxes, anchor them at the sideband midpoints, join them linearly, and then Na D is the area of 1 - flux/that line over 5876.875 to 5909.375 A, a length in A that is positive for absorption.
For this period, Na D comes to 4.3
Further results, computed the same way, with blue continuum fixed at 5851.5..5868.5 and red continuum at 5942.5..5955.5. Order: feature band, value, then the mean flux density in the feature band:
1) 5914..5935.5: 0.5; 0.675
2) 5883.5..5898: 2.9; 0.556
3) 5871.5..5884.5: -0.6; 0.732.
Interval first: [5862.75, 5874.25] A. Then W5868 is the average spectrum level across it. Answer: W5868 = 0.726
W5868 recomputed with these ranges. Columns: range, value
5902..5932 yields 0.678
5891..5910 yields 0.642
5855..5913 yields 0.67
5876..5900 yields 0.606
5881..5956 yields 0.652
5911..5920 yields 0.651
